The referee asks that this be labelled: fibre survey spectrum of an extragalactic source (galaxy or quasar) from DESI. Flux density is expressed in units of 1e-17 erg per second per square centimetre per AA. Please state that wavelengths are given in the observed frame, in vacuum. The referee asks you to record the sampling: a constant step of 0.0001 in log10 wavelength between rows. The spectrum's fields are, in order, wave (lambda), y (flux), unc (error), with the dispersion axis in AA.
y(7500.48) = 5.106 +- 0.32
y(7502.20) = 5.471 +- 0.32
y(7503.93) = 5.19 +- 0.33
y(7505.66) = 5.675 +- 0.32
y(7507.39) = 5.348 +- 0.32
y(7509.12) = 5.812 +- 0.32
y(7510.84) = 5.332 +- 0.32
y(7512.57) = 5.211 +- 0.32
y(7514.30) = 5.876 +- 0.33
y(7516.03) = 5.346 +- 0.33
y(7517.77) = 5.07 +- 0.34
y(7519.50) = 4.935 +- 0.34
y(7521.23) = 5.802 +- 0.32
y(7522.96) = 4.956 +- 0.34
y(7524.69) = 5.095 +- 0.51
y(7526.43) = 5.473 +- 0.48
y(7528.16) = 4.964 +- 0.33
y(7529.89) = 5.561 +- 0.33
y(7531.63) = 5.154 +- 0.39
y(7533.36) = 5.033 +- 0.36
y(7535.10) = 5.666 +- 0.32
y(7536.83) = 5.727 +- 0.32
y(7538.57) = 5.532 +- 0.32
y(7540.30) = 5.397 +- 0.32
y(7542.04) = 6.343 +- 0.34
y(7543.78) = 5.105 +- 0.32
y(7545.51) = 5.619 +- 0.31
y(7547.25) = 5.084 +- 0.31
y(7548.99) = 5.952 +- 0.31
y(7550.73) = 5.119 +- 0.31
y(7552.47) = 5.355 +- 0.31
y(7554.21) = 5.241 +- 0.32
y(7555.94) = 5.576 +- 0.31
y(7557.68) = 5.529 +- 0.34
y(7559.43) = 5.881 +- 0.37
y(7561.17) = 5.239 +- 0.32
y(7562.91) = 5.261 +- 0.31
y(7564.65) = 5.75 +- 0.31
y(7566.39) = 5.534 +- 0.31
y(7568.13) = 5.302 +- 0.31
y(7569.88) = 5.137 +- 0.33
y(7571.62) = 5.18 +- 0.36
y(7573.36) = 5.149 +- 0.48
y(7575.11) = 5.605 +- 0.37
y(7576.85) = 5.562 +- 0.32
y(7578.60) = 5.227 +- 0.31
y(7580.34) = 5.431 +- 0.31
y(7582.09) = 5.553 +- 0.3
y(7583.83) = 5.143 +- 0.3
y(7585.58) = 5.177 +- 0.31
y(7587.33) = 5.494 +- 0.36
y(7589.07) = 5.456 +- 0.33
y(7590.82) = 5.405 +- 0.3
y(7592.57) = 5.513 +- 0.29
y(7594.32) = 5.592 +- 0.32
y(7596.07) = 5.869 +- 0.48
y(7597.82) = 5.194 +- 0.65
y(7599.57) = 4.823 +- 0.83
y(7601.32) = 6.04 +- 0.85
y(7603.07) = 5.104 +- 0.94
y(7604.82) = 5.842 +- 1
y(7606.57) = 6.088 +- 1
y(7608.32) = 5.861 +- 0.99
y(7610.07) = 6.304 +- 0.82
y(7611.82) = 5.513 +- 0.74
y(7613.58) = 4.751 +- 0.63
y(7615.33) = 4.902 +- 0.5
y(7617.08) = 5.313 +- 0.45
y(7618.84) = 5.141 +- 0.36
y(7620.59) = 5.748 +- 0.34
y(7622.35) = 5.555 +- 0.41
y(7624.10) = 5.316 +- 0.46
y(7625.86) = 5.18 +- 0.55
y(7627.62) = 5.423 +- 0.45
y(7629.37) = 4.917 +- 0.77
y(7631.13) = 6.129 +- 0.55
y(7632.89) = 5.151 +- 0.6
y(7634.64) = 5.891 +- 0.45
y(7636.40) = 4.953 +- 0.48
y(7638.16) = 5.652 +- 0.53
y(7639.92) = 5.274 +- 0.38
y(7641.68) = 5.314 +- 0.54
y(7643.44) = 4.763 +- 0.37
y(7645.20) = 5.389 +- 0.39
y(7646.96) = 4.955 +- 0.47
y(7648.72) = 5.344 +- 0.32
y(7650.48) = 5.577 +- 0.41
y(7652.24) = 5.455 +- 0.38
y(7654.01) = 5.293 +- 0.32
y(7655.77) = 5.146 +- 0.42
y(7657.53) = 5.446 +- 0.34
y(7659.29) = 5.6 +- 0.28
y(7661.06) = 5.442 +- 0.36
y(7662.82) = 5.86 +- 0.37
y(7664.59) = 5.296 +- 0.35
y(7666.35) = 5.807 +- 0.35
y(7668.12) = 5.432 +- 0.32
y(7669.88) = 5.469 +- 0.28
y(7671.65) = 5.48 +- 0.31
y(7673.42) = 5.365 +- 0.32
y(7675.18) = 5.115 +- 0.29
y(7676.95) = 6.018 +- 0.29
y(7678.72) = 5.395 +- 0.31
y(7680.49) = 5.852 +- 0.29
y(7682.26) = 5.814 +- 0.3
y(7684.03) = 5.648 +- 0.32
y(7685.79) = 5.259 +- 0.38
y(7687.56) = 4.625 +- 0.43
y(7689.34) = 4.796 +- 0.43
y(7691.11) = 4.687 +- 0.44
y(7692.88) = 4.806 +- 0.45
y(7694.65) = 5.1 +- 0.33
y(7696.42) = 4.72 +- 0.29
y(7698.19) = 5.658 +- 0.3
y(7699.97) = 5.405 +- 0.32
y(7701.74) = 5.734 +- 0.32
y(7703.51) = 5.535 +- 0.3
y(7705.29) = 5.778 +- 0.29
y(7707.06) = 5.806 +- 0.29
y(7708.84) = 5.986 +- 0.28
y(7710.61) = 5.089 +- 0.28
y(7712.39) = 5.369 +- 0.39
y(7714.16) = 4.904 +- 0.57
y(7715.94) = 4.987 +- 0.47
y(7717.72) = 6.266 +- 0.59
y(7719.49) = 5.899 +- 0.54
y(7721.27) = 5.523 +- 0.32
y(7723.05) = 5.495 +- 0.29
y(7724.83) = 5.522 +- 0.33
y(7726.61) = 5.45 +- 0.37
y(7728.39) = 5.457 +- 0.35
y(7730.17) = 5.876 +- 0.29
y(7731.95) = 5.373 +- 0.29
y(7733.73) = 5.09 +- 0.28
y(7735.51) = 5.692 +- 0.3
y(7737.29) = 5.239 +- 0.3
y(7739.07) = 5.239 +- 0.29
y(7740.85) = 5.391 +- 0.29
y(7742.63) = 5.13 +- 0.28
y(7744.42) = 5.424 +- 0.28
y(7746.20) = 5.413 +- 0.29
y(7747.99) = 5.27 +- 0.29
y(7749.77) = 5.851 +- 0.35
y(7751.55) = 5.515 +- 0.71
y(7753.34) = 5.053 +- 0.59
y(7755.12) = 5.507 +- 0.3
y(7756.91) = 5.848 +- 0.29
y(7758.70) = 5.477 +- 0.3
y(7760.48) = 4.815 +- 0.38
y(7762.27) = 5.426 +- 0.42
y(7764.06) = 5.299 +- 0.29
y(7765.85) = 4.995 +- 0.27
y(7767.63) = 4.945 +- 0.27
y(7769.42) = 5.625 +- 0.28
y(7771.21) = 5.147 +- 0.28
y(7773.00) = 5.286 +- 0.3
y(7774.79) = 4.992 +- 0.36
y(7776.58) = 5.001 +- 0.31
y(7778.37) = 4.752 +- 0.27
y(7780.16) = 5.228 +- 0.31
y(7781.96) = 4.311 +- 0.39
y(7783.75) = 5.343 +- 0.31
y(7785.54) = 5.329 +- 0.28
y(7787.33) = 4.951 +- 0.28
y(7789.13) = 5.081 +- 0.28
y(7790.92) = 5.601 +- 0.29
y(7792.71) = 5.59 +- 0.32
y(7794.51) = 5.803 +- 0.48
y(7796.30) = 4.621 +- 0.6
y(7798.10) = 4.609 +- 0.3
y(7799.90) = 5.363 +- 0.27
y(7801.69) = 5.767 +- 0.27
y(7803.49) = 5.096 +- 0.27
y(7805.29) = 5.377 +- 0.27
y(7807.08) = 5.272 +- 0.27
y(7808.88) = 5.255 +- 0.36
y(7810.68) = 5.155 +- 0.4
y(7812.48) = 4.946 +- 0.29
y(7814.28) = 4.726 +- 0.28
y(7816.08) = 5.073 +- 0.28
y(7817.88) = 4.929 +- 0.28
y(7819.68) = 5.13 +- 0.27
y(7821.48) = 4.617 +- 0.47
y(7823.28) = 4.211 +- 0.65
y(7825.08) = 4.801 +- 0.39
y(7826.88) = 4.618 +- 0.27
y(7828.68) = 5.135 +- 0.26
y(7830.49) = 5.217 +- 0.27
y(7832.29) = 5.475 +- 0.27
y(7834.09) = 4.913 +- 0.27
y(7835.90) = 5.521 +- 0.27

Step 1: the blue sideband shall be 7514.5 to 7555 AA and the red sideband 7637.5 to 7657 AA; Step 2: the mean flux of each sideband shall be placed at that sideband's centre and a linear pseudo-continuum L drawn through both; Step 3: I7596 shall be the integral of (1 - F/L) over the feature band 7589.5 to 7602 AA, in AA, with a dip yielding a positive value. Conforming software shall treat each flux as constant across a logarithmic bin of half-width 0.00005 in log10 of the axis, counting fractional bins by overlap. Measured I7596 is -0.36 AA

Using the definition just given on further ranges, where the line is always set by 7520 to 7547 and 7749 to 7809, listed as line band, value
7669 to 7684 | -0.7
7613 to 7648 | 0.4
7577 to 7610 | -0.9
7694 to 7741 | -1.7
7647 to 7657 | 0.0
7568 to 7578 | 0.1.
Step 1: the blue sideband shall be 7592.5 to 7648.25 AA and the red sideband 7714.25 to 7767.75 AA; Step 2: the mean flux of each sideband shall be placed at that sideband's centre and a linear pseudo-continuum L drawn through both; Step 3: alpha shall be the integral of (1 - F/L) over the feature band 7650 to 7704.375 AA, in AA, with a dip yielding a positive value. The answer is 0.4 AA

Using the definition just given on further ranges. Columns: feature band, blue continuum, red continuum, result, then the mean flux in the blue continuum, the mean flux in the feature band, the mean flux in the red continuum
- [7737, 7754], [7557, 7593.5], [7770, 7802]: -0.5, 5.4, 5.36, 5.15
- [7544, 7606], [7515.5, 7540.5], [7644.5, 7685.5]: -0.6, 5.31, 5.43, 5.48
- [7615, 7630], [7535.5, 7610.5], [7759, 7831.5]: 0.3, 5.49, 5.3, 5.09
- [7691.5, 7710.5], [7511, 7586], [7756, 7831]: -0.7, 5.39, 5.42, 5.11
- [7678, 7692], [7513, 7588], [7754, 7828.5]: 0.0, 5.4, 5.26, 5.12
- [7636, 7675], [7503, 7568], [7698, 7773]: 0.4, 5.42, 5.38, 5.44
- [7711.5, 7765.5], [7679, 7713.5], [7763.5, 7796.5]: -1.7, 5.35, 5.42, 5.16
